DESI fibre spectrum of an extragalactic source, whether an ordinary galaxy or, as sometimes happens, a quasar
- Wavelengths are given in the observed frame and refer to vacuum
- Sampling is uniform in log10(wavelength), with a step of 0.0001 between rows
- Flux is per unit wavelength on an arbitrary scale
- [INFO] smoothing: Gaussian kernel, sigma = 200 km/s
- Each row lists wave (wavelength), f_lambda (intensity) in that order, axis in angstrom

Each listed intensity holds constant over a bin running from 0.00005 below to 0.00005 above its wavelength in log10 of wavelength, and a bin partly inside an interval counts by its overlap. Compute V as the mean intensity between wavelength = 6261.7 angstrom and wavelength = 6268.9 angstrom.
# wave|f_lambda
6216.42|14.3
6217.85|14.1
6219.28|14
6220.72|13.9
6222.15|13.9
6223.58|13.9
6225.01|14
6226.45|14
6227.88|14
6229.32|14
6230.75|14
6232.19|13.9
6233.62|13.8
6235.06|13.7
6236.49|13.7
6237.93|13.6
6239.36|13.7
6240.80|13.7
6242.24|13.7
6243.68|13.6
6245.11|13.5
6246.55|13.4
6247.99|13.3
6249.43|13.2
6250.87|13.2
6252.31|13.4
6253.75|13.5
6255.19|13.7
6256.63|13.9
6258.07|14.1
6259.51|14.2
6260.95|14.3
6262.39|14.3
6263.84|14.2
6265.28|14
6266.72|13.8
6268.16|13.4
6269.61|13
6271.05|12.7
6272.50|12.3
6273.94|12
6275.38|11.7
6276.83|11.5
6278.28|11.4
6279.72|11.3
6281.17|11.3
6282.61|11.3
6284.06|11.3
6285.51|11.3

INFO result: 13.9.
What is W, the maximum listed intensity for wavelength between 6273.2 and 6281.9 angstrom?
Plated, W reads 12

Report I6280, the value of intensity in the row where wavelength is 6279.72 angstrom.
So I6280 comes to 11.3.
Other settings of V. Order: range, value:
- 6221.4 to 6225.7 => 14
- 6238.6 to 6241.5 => 13.7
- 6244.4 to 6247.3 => 13.4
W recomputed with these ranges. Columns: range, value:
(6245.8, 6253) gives 13.4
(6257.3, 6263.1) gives 14.3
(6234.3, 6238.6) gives 13.7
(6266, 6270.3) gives 13.8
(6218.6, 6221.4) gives 14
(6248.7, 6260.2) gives 14.2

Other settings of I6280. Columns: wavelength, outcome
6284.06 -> 11.3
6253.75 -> 13.5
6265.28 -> 14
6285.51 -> 11.3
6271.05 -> 12.7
